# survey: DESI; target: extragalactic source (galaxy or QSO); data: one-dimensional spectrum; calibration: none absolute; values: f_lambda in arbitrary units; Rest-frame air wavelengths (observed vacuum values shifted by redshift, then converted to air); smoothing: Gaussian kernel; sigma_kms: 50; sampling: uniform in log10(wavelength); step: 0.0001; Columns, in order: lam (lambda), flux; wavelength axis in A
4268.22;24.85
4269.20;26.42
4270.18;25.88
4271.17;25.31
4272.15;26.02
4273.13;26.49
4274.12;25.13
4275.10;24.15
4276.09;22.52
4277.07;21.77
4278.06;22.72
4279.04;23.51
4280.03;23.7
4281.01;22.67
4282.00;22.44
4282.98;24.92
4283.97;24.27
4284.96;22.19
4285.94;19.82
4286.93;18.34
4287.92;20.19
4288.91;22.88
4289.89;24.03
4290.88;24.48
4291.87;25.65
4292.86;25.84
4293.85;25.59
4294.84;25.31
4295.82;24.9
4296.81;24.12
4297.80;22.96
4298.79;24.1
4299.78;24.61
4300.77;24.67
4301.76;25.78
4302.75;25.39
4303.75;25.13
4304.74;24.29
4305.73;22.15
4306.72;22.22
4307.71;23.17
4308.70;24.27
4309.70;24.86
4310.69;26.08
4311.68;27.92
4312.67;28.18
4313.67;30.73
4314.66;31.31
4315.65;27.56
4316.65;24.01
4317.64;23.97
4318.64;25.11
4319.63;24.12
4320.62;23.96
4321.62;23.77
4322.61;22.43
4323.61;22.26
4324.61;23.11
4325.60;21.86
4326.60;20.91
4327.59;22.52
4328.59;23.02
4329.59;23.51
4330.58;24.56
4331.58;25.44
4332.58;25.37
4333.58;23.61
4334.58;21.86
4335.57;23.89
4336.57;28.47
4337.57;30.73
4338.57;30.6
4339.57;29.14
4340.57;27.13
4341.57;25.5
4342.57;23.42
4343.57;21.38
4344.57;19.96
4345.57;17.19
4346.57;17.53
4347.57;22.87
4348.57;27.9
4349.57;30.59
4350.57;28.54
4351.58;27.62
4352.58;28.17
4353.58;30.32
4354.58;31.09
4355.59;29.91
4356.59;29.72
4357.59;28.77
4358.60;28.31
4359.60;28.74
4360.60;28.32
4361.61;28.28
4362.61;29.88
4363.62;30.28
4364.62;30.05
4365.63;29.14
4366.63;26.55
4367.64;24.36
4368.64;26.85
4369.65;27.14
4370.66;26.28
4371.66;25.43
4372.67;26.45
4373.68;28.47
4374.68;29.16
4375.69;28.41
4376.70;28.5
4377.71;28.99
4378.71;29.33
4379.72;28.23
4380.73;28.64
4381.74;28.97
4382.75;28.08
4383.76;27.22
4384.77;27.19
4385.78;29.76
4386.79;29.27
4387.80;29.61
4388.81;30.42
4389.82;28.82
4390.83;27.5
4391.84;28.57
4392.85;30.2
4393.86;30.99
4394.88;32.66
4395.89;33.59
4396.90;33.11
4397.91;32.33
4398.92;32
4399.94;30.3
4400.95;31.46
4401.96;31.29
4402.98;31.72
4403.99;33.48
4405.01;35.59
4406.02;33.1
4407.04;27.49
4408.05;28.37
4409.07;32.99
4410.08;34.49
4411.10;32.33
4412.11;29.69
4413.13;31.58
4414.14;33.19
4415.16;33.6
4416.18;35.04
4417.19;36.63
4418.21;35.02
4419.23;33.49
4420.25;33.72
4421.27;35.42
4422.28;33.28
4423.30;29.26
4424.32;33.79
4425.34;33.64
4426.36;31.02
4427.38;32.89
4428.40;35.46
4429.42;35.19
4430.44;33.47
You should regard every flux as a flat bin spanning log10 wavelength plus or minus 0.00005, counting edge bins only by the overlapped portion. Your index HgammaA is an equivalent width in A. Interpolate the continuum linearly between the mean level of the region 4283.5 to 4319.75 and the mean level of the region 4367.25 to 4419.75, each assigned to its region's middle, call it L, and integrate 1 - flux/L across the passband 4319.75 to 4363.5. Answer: 2.4 A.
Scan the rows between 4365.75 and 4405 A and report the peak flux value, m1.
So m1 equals 33.59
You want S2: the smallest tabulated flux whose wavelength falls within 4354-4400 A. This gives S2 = 24.36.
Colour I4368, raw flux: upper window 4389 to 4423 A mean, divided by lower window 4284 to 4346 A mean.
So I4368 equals 1.3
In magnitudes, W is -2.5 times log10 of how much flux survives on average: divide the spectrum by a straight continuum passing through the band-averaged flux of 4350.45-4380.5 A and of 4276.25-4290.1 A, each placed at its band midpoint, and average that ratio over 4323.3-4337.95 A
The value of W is 0.08 mag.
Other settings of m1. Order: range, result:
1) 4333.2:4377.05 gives 31.09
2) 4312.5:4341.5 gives 31.31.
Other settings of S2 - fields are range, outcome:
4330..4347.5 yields 17.19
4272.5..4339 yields 18.34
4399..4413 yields 27.49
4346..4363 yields 17.53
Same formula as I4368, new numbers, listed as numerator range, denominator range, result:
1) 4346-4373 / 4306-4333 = 1.12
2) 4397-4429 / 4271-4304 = 1.37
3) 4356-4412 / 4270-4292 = 1.27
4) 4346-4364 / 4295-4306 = 1.15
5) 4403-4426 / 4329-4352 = 1.31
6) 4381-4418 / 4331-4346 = 1.25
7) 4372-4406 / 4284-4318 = 1.22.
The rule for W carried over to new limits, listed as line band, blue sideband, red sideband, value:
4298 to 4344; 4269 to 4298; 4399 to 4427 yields 0.06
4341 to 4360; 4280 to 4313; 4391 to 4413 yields 0.07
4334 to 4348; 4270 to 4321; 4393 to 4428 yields 0.14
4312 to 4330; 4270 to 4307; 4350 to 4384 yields 0.05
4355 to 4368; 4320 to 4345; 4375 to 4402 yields -0.06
